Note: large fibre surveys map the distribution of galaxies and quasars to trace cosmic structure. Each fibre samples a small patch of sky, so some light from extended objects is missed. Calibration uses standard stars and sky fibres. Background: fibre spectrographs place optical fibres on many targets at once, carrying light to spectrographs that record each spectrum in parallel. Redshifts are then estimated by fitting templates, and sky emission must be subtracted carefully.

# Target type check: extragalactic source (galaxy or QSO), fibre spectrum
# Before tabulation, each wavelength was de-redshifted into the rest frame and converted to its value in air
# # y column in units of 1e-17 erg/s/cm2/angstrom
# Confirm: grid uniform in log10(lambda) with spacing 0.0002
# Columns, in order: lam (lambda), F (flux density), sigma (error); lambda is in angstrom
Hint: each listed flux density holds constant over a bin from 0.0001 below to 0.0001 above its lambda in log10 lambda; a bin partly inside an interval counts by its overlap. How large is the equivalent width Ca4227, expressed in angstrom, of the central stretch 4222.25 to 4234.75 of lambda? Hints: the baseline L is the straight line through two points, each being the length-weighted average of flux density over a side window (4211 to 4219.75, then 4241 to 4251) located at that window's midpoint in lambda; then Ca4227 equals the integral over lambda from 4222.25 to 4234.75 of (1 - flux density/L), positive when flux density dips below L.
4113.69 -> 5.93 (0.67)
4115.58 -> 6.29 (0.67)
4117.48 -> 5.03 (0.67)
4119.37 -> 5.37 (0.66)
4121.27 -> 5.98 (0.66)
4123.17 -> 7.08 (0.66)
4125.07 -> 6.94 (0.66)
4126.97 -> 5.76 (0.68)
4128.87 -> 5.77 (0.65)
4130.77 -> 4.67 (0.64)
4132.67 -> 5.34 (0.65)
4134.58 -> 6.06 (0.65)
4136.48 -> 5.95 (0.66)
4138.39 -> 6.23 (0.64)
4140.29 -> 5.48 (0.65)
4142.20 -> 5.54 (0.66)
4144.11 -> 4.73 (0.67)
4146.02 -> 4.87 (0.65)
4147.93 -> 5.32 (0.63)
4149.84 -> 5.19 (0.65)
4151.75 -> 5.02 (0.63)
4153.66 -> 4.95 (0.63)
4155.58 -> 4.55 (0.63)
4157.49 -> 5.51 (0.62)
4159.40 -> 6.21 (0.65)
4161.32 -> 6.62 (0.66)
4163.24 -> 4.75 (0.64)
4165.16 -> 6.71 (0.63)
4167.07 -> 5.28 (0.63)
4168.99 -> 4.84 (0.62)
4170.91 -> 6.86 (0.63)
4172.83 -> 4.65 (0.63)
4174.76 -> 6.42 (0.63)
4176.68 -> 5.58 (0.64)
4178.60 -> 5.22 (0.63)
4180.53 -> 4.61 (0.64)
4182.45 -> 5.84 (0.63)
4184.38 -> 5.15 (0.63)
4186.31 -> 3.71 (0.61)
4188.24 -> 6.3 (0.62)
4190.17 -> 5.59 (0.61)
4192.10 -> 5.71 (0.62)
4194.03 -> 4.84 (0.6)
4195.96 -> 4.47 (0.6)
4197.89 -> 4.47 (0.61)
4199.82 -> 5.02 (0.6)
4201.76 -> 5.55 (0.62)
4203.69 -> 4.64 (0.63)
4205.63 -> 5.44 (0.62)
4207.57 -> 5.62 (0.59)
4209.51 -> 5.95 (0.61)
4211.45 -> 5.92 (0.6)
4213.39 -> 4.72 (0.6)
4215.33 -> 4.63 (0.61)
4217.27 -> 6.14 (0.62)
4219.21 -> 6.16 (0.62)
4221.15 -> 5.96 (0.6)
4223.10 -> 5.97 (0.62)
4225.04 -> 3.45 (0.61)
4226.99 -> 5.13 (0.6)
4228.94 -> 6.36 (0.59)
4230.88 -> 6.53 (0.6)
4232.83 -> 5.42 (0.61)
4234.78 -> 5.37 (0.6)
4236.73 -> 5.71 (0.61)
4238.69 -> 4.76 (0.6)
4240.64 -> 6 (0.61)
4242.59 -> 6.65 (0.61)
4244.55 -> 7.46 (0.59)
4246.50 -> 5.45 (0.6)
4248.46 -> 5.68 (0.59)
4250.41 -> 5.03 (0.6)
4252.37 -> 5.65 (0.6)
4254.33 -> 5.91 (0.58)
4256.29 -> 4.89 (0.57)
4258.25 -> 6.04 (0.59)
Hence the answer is 0.6 angstrom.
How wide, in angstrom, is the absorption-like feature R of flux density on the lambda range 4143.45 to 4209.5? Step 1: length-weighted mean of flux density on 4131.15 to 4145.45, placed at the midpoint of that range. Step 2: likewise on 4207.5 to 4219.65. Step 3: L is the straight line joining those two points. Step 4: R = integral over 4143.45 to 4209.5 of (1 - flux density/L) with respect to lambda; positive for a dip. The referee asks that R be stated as 3.0 angstrom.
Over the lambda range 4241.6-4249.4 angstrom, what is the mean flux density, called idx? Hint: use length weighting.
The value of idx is 6.31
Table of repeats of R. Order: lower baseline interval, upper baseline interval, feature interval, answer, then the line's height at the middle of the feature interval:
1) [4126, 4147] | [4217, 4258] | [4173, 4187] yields 0.91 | 5.58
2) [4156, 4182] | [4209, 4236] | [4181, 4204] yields 1.97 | 5.59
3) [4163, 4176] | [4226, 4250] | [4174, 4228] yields 4.48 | 5.77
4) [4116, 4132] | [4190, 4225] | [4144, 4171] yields 1.06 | 5.63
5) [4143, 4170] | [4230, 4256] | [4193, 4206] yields 1.54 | 5.56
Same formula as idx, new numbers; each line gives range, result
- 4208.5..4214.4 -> 5.52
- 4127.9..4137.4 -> 5.56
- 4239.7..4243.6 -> 6.33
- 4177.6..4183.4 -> 5.23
